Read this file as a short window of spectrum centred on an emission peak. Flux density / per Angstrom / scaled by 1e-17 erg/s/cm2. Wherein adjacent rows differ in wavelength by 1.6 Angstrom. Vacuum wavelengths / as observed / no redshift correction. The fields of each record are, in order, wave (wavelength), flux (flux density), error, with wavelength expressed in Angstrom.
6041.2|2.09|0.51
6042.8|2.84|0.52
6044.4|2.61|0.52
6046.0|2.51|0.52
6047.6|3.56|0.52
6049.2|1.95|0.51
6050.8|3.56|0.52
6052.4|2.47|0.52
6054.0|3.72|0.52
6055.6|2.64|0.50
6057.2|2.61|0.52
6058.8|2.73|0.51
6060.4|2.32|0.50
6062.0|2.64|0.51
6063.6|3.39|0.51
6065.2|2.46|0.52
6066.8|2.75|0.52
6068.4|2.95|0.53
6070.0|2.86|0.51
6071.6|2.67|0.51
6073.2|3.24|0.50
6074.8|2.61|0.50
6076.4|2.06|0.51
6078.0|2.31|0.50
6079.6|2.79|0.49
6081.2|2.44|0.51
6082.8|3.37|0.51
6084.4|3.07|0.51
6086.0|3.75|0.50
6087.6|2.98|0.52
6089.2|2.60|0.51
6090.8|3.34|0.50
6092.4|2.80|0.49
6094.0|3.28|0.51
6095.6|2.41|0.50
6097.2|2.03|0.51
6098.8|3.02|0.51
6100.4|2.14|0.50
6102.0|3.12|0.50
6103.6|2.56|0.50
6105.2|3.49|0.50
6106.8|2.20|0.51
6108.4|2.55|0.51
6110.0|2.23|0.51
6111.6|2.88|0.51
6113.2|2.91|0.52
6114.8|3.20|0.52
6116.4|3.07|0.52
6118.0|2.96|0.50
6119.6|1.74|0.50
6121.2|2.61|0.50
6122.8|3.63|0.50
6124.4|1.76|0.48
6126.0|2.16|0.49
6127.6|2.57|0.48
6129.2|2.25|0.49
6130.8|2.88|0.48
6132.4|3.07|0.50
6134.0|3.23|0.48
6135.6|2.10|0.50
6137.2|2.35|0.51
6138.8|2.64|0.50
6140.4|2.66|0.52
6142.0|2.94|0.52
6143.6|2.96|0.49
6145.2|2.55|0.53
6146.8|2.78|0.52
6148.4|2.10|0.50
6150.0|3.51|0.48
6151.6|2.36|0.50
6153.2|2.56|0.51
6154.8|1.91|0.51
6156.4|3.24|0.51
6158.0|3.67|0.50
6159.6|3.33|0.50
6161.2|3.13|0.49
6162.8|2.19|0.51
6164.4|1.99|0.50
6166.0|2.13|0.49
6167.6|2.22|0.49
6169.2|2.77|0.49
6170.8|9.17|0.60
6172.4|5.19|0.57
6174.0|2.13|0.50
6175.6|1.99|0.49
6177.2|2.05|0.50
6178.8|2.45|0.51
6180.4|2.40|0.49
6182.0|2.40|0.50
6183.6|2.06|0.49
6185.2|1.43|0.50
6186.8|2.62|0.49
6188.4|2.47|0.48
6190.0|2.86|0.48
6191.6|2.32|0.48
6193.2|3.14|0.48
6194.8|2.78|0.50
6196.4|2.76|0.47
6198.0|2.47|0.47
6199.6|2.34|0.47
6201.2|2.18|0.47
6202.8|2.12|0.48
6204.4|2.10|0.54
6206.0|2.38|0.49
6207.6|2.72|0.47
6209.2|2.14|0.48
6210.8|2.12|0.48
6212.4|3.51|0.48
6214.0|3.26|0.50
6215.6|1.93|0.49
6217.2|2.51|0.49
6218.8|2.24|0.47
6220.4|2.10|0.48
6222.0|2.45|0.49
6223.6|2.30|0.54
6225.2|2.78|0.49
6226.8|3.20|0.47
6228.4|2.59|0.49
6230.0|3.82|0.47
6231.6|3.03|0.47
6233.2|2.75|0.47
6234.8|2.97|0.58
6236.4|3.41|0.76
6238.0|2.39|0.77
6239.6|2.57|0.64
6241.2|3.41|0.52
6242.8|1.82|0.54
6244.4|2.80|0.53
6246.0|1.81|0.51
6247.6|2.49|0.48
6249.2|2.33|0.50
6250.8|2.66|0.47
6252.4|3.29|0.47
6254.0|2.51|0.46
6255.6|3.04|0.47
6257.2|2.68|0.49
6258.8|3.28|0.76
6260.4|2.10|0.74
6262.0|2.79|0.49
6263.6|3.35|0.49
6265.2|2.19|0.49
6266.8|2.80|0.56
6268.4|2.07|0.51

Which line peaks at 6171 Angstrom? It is Hbeta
